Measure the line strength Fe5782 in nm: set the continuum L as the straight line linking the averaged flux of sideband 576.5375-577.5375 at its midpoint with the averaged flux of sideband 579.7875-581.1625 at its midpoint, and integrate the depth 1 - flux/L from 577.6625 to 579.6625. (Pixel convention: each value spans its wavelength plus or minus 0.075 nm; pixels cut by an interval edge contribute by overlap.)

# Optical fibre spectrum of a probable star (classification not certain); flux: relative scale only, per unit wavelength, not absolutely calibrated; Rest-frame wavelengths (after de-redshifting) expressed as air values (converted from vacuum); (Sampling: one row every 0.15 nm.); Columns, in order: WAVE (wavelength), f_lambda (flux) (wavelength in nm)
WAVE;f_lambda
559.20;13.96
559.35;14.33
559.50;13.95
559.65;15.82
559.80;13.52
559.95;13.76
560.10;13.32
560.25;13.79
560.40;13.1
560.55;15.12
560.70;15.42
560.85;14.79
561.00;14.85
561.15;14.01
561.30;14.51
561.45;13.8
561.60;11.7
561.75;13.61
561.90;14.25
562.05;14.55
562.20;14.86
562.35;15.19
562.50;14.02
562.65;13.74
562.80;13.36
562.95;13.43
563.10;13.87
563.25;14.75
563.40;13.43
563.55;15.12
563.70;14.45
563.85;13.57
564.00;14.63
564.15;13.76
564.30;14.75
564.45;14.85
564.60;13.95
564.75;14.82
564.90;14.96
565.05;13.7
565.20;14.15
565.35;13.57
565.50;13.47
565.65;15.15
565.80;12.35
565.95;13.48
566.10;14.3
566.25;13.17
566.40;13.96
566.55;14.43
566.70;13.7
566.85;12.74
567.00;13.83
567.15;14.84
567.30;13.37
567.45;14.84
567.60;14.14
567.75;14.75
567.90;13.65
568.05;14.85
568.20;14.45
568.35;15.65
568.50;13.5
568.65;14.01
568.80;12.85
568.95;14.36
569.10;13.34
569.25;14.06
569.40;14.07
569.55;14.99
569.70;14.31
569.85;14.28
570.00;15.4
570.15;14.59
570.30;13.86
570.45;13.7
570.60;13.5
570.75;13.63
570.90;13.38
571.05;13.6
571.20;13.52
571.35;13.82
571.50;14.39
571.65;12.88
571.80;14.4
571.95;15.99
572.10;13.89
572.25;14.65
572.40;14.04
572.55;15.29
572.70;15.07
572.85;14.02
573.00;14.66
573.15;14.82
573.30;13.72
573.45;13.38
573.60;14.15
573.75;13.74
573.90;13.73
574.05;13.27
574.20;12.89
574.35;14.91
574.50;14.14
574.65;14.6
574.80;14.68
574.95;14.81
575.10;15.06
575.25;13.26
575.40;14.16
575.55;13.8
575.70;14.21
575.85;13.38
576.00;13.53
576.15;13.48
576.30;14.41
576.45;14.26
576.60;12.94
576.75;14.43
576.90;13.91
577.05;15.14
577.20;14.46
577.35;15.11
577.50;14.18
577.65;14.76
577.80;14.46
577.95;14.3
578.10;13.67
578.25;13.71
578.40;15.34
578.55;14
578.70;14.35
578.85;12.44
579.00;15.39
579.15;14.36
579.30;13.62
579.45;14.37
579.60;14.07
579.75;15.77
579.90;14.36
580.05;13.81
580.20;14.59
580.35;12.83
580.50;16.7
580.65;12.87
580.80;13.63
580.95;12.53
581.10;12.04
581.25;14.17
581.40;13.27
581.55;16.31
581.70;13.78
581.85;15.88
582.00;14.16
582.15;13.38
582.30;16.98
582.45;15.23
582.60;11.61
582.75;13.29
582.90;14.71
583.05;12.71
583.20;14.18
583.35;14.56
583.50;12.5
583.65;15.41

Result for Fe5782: -0.02 nm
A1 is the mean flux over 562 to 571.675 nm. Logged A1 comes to 14.1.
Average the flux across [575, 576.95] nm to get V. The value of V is 13.9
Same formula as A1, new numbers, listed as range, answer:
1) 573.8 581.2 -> 14.1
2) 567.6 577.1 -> 14.1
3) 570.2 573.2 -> 14.2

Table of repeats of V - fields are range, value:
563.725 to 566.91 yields 14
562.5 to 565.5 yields 14.1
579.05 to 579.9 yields 14.5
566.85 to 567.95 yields 14.1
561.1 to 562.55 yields 14.1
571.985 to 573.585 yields 14.4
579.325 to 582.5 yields 14.3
